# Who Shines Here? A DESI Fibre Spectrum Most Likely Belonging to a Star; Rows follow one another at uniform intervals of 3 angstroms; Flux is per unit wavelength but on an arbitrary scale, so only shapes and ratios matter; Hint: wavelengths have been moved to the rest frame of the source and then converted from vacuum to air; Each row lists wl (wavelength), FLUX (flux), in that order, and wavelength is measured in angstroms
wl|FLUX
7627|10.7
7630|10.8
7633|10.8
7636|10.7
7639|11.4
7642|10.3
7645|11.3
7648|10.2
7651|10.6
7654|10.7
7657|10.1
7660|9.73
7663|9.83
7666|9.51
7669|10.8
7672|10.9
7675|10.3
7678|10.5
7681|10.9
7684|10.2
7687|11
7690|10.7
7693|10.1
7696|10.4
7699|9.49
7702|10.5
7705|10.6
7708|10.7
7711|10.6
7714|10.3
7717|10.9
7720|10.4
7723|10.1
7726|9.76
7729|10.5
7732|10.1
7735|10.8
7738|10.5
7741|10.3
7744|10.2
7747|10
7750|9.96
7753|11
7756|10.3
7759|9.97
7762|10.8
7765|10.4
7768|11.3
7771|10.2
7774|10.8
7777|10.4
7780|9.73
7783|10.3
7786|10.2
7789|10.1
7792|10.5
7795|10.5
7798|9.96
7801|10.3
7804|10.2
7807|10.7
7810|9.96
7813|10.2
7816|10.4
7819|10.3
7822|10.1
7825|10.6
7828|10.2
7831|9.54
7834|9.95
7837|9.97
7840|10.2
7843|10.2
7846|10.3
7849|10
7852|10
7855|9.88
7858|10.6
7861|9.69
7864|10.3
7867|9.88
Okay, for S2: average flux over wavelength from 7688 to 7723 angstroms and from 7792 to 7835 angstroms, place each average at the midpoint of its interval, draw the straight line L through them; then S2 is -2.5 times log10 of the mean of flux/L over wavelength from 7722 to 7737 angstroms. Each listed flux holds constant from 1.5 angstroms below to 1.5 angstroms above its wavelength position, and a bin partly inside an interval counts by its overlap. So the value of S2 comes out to 0.01 mag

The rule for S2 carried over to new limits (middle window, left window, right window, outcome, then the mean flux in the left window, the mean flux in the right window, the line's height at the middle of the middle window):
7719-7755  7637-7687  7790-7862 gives 0.00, 10.5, 10.2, 10.3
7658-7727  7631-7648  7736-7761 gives 0.02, 10.8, 10.3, 10.6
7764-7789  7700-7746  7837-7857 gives -0.01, 10.4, 10.1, 10.3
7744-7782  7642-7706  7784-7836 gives -0.01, 10.4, 10.2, 10.3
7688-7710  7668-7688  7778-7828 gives 0.02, 10.6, 10.3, 10.6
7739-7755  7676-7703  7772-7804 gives 0.00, 10.4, 10.3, 10.3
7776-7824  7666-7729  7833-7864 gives 0.00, 10.4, 10.1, 10.2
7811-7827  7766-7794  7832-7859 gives -0.01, 10.4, 10.1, 10.2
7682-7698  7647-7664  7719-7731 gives -0.03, 10.2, 10.2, 10.2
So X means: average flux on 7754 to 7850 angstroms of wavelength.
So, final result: 10.3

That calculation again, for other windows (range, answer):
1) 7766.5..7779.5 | 10.6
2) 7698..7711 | 10.4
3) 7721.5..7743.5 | 10.3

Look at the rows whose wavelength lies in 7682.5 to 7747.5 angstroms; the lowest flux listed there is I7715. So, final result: 9.49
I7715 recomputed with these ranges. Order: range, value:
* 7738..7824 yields 9.73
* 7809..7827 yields 9.96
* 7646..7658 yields 10.1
